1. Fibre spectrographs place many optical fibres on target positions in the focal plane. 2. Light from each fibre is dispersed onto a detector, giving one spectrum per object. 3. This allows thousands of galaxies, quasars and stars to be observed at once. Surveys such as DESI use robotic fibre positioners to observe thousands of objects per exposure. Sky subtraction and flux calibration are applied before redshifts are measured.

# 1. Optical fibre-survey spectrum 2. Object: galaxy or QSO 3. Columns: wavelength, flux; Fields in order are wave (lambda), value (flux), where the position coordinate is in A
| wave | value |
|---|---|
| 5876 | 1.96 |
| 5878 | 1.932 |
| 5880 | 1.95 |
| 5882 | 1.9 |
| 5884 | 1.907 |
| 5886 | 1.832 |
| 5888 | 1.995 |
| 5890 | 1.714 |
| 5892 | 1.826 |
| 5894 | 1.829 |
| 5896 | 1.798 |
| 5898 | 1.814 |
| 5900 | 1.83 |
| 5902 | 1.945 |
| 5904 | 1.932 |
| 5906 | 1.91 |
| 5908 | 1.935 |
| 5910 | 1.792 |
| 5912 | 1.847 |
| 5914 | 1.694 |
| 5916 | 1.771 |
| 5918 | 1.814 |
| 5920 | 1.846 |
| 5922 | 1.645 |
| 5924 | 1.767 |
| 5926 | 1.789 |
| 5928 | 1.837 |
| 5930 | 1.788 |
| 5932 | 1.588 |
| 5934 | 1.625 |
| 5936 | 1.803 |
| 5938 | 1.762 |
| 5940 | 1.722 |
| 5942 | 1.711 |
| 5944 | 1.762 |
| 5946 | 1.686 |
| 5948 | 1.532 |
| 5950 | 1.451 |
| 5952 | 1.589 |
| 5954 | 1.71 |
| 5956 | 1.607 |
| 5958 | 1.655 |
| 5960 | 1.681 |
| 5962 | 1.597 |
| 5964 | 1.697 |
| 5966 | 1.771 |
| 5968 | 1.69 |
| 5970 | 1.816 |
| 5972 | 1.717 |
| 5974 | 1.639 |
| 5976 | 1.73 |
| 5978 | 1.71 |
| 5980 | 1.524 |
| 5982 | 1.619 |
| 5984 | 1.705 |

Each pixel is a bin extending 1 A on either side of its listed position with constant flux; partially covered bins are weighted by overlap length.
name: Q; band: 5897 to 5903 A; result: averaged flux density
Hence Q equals 1.86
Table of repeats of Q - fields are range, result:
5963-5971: 1.74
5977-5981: 1.62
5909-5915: 1.78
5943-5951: 1.61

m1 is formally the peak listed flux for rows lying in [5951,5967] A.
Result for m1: 1.771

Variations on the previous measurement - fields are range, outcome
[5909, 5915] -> 1.847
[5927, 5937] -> 1.837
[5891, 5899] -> 1.829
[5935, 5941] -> 1.803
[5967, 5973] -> 1.816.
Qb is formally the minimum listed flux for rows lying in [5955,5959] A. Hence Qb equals 1.607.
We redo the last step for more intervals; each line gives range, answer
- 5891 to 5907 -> 1.798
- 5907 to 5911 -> 1.792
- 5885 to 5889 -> 1.832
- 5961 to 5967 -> 1.597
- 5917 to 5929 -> 1.645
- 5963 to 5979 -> 1.639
